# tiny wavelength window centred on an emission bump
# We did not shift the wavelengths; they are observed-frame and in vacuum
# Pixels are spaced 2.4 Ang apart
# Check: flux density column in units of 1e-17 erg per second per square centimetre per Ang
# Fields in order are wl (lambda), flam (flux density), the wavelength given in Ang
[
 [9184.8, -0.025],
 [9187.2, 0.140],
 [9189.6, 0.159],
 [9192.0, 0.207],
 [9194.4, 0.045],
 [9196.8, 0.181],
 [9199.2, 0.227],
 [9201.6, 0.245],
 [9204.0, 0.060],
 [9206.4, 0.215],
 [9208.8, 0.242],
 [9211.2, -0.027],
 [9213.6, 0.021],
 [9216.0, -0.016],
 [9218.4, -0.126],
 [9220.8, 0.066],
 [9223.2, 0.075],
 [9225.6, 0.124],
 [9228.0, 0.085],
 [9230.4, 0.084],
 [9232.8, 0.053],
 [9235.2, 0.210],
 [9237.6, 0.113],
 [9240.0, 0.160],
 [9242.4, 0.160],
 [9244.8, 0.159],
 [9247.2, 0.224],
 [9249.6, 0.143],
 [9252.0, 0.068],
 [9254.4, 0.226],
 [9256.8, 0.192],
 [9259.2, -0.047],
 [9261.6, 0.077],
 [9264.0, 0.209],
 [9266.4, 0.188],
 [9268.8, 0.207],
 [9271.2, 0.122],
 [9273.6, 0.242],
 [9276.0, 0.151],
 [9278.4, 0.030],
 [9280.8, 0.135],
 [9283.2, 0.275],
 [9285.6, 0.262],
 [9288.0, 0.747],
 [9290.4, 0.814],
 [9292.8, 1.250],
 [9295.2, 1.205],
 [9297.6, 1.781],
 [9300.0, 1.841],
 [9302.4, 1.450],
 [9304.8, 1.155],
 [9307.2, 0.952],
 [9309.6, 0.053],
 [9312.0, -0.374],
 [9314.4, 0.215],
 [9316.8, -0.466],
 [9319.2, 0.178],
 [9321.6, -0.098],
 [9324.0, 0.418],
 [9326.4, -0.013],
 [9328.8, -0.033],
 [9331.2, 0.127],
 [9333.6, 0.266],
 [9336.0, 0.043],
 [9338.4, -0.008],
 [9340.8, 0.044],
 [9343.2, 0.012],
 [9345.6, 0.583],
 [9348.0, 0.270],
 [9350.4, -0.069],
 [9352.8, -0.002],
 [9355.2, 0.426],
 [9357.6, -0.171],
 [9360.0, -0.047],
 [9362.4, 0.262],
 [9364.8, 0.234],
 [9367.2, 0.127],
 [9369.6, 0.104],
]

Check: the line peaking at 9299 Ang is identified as [O II] 3727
